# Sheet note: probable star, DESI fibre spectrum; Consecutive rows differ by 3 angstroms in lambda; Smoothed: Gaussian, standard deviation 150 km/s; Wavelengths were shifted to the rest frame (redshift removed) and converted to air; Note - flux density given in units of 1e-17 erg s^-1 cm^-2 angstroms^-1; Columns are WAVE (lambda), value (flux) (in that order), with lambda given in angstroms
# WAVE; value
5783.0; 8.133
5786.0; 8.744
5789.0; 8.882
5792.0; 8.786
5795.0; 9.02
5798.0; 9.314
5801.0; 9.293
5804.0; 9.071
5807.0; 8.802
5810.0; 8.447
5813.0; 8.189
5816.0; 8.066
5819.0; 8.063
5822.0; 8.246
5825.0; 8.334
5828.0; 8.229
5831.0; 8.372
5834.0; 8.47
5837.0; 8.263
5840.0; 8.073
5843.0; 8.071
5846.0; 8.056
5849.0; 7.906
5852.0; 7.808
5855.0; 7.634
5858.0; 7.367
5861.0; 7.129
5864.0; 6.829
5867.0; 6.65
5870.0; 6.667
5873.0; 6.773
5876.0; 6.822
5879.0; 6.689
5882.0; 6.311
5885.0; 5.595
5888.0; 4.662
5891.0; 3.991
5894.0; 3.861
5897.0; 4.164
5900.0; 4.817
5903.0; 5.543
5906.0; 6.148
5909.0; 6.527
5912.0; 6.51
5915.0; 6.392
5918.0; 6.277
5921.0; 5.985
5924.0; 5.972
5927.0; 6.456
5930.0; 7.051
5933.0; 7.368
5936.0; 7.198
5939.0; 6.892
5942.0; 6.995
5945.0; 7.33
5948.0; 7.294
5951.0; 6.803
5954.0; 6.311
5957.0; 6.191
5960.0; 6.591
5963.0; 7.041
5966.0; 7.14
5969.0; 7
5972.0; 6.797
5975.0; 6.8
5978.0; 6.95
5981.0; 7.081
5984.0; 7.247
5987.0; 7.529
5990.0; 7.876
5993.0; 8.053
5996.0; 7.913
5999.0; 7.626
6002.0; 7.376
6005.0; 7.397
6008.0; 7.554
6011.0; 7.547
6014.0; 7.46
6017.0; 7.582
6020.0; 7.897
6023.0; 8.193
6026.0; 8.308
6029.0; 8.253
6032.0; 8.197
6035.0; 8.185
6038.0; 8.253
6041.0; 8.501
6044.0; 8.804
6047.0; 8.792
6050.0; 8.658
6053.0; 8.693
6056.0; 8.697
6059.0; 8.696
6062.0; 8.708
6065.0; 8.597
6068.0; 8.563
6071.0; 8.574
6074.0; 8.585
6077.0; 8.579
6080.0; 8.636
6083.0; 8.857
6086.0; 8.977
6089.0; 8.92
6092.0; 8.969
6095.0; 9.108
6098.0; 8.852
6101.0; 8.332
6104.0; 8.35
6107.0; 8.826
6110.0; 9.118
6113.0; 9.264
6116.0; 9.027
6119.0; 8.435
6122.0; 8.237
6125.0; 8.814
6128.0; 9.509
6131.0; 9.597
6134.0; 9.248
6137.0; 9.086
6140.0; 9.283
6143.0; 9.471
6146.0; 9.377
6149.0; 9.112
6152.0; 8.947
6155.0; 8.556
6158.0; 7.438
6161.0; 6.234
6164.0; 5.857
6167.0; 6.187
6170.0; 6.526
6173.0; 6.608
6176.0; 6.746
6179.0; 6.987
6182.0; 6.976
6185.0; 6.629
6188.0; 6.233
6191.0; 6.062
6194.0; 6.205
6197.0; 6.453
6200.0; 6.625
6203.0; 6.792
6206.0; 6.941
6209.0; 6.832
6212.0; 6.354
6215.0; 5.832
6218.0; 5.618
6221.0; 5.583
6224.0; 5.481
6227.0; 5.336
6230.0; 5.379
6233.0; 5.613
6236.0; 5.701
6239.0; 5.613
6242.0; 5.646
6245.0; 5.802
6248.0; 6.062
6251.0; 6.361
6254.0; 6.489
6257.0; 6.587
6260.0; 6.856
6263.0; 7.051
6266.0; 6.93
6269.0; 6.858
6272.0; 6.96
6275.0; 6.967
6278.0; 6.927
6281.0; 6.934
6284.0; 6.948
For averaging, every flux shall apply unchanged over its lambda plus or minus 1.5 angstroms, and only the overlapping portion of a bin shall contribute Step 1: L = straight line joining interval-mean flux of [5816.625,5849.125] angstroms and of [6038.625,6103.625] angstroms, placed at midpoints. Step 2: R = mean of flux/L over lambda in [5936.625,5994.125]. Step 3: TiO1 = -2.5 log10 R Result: 0.20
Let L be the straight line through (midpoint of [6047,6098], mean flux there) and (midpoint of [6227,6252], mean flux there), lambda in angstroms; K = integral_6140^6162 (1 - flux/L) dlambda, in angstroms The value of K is -3.6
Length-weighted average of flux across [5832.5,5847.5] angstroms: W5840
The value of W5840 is 8.19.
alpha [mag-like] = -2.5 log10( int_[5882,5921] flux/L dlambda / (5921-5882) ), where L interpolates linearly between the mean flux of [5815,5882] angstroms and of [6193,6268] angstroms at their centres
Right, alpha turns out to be 0.34 mag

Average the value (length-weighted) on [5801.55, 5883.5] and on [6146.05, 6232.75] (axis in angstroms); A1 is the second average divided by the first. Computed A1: 0.9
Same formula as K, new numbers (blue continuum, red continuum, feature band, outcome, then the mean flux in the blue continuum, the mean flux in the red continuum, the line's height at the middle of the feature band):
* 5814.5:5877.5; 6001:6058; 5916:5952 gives 5.08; 7.71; 8.14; 7.91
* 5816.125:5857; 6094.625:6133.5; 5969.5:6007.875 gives 5.18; 8.11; 8.89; 8.53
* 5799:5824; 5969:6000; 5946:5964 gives 2.03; 8.53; 7.36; 7.56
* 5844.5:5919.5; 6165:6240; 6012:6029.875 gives -4.78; 6.29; 6.21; 6.25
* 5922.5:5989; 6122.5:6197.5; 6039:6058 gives -3.66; 6.92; 7.71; 7.28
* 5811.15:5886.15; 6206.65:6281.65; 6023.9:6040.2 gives -3.07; 7.56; 6.23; 6.94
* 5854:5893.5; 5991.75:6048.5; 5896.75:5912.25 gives 2.35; 6.31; 7.99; 6.67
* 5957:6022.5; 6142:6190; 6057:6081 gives -4.19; 7.34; 7.33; 7.34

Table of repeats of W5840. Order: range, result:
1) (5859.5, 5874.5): 6.81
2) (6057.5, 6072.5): 8.63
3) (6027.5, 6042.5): 8.28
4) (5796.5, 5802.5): 9.3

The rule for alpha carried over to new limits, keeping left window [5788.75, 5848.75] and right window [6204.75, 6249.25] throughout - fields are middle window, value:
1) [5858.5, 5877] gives 0.19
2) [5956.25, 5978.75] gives 0.10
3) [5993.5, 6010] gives -0.04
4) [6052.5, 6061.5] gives -0.24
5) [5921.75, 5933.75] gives 0.17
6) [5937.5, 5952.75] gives 0.09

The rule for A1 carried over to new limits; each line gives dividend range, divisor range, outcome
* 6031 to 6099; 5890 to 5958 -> 1.40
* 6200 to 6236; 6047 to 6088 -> 0.69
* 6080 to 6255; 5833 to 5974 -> 1.12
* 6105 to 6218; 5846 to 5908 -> 1.23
